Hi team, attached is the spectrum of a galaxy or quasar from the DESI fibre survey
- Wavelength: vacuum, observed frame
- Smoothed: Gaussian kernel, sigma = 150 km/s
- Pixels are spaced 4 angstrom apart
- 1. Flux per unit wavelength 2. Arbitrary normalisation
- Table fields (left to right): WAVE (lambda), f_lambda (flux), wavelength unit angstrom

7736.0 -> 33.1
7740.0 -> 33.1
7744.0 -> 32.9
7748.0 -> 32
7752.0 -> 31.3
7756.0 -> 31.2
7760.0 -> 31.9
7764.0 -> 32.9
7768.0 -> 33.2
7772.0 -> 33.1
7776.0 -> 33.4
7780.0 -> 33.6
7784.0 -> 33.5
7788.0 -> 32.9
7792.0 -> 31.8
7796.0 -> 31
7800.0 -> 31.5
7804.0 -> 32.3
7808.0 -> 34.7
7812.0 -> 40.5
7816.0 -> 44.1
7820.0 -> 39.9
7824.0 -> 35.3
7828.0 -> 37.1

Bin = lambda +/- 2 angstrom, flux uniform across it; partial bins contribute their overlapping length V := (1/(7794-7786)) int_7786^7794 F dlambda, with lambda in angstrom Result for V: 32.4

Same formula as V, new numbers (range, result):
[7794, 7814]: 34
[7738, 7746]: 33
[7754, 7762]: 31.5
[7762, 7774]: 33.1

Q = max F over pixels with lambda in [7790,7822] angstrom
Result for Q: 44.1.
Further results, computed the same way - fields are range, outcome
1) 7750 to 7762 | 31.9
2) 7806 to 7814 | 40.5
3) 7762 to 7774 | 33.2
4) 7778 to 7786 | 33.6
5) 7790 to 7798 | 31.8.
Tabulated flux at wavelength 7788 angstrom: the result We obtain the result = 32.9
